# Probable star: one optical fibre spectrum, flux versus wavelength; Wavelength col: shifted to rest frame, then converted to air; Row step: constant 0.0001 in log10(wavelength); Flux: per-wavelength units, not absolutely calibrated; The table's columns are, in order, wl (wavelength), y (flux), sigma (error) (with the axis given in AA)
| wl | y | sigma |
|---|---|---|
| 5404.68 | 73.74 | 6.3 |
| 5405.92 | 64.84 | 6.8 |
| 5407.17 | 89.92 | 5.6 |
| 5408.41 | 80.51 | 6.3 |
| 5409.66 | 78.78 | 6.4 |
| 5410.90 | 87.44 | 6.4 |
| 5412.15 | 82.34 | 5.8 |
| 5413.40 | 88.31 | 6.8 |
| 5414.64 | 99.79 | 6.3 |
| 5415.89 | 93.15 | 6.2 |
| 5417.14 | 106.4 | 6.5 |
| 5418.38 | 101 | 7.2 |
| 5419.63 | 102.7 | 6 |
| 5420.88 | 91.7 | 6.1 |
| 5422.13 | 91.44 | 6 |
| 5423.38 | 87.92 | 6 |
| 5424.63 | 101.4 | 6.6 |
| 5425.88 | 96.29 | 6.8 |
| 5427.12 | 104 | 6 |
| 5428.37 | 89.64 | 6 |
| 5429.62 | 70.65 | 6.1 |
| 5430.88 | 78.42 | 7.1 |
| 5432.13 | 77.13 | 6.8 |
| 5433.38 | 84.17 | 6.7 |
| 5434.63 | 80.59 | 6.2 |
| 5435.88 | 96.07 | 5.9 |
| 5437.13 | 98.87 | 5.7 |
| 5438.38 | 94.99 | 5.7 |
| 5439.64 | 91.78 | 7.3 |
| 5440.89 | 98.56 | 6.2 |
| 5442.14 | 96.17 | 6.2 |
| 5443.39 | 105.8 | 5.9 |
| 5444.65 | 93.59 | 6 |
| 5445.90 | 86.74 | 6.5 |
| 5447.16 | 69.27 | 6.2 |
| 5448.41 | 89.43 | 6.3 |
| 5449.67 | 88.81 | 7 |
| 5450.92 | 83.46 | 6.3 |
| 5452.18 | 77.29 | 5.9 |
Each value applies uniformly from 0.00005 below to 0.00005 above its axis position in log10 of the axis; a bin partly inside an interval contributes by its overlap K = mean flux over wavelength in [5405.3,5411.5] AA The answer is 80.3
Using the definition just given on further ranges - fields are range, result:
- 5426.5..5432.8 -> 83.9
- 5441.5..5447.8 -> 90.4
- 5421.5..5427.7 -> 96.2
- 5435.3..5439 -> 96.8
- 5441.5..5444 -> 101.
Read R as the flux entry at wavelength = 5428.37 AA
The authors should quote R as 89.64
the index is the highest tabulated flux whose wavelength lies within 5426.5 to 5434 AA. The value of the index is 104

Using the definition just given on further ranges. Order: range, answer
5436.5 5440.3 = 98.87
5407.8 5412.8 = 87.44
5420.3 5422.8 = 91.7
